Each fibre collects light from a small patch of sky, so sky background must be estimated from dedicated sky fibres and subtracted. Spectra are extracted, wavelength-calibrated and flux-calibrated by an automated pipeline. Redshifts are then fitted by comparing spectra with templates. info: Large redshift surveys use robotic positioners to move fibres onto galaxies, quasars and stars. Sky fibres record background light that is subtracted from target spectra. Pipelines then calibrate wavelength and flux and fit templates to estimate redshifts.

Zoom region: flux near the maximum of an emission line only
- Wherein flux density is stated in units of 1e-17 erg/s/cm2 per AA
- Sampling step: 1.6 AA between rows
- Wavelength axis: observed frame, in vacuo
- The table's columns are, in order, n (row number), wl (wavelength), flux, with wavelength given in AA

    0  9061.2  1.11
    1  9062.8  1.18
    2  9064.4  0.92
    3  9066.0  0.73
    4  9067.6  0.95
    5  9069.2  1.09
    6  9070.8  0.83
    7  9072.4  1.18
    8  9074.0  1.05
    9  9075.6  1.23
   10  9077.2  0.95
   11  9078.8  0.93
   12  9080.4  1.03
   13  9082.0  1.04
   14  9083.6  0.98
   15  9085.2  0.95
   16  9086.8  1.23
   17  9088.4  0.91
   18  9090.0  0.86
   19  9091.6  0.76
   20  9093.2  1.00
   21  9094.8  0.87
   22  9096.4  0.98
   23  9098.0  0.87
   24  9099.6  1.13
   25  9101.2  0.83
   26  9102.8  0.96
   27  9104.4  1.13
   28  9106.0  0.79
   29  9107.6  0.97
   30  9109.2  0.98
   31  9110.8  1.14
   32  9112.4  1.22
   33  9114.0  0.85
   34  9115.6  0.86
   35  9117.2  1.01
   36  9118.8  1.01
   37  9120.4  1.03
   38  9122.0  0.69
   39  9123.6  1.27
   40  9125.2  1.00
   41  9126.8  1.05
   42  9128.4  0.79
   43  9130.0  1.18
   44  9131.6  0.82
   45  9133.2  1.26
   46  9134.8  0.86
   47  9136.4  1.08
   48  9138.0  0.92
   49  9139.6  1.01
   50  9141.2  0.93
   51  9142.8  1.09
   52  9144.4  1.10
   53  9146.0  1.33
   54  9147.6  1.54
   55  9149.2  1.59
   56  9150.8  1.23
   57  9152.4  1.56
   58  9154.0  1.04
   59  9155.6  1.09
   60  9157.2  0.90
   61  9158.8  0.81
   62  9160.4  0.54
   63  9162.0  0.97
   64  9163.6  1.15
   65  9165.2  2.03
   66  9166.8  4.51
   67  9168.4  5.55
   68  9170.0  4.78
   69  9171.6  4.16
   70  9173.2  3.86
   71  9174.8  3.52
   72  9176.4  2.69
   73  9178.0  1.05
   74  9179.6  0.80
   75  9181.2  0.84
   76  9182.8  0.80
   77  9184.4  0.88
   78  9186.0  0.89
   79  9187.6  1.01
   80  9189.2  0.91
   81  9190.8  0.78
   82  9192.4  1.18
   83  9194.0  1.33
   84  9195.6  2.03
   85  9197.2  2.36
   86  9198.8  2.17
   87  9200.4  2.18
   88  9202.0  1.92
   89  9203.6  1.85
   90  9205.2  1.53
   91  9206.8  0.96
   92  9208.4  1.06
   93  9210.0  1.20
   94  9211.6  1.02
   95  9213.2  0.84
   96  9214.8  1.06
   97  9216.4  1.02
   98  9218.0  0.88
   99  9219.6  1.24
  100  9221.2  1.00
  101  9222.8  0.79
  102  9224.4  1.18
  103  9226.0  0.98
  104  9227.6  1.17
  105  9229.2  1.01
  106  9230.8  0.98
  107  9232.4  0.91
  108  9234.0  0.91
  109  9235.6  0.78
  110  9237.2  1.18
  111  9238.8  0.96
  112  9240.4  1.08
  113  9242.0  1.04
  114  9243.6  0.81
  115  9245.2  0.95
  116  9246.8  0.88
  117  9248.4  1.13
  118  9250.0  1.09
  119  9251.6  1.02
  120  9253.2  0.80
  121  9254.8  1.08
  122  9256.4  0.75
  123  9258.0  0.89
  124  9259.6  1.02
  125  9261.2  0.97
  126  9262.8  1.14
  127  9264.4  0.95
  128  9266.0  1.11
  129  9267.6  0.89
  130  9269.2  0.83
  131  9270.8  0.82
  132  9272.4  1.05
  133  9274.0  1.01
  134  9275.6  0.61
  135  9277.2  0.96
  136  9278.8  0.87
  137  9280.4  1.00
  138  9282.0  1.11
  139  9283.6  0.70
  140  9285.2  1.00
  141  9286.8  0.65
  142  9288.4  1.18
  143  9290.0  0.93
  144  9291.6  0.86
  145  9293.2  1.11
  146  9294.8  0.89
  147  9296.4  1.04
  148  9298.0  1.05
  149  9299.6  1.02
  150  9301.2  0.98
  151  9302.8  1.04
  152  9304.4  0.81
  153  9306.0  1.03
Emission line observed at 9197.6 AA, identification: [N II] 6583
